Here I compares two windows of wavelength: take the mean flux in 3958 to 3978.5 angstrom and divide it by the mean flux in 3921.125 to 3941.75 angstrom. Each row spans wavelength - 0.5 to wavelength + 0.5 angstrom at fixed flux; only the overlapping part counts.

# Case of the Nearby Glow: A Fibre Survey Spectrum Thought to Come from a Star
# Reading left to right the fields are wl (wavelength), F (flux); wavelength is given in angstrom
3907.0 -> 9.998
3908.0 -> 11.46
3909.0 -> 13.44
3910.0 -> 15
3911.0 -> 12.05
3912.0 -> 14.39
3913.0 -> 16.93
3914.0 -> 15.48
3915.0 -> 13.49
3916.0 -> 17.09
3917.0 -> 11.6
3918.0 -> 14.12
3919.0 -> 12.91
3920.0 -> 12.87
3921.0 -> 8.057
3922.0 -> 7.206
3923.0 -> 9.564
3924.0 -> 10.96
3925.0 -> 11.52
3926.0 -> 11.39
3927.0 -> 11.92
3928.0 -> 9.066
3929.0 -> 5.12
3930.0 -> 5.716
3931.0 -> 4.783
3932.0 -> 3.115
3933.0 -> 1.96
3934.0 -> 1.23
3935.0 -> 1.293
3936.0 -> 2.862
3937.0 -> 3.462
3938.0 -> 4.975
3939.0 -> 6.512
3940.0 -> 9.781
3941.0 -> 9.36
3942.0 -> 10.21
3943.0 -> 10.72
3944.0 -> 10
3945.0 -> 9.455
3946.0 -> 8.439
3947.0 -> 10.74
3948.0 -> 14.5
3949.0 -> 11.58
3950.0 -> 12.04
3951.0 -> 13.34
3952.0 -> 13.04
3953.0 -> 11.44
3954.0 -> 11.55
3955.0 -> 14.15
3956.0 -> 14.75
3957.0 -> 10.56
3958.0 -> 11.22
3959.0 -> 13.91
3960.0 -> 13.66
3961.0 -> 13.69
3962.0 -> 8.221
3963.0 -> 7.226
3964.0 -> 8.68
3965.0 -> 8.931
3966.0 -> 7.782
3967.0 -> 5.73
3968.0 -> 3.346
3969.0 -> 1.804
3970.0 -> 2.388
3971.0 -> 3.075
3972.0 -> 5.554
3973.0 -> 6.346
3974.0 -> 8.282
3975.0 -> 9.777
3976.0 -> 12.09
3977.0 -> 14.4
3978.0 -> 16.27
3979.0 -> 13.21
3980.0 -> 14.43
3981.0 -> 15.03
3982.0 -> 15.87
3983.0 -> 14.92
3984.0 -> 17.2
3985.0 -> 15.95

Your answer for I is 1.29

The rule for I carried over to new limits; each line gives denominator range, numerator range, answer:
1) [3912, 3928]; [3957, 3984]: 0.81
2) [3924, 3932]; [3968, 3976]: 0.68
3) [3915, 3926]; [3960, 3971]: 0.59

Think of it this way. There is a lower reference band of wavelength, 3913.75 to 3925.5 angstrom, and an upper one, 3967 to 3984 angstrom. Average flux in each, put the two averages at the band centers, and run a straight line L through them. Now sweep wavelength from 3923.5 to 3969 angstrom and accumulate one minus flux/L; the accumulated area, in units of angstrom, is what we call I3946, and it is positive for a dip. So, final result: 8.4 angstrom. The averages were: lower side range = 12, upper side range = 9.9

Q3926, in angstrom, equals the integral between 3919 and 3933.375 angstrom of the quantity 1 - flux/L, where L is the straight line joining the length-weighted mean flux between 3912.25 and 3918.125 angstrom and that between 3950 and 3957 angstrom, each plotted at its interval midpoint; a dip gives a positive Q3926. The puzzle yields 6.0 angstrom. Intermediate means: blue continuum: 14.8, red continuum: 12.8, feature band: 8.31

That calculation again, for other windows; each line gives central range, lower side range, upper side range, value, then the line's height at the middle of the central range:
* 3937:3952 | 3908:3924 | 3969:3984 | 2.31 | 11.9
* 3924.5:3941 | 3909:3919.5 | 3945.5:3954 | 8.91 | 13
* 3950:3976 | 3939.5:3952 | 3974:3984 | 6.34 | 12.5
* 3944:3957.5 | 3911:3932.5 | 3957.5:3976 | -4.53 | 8.93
